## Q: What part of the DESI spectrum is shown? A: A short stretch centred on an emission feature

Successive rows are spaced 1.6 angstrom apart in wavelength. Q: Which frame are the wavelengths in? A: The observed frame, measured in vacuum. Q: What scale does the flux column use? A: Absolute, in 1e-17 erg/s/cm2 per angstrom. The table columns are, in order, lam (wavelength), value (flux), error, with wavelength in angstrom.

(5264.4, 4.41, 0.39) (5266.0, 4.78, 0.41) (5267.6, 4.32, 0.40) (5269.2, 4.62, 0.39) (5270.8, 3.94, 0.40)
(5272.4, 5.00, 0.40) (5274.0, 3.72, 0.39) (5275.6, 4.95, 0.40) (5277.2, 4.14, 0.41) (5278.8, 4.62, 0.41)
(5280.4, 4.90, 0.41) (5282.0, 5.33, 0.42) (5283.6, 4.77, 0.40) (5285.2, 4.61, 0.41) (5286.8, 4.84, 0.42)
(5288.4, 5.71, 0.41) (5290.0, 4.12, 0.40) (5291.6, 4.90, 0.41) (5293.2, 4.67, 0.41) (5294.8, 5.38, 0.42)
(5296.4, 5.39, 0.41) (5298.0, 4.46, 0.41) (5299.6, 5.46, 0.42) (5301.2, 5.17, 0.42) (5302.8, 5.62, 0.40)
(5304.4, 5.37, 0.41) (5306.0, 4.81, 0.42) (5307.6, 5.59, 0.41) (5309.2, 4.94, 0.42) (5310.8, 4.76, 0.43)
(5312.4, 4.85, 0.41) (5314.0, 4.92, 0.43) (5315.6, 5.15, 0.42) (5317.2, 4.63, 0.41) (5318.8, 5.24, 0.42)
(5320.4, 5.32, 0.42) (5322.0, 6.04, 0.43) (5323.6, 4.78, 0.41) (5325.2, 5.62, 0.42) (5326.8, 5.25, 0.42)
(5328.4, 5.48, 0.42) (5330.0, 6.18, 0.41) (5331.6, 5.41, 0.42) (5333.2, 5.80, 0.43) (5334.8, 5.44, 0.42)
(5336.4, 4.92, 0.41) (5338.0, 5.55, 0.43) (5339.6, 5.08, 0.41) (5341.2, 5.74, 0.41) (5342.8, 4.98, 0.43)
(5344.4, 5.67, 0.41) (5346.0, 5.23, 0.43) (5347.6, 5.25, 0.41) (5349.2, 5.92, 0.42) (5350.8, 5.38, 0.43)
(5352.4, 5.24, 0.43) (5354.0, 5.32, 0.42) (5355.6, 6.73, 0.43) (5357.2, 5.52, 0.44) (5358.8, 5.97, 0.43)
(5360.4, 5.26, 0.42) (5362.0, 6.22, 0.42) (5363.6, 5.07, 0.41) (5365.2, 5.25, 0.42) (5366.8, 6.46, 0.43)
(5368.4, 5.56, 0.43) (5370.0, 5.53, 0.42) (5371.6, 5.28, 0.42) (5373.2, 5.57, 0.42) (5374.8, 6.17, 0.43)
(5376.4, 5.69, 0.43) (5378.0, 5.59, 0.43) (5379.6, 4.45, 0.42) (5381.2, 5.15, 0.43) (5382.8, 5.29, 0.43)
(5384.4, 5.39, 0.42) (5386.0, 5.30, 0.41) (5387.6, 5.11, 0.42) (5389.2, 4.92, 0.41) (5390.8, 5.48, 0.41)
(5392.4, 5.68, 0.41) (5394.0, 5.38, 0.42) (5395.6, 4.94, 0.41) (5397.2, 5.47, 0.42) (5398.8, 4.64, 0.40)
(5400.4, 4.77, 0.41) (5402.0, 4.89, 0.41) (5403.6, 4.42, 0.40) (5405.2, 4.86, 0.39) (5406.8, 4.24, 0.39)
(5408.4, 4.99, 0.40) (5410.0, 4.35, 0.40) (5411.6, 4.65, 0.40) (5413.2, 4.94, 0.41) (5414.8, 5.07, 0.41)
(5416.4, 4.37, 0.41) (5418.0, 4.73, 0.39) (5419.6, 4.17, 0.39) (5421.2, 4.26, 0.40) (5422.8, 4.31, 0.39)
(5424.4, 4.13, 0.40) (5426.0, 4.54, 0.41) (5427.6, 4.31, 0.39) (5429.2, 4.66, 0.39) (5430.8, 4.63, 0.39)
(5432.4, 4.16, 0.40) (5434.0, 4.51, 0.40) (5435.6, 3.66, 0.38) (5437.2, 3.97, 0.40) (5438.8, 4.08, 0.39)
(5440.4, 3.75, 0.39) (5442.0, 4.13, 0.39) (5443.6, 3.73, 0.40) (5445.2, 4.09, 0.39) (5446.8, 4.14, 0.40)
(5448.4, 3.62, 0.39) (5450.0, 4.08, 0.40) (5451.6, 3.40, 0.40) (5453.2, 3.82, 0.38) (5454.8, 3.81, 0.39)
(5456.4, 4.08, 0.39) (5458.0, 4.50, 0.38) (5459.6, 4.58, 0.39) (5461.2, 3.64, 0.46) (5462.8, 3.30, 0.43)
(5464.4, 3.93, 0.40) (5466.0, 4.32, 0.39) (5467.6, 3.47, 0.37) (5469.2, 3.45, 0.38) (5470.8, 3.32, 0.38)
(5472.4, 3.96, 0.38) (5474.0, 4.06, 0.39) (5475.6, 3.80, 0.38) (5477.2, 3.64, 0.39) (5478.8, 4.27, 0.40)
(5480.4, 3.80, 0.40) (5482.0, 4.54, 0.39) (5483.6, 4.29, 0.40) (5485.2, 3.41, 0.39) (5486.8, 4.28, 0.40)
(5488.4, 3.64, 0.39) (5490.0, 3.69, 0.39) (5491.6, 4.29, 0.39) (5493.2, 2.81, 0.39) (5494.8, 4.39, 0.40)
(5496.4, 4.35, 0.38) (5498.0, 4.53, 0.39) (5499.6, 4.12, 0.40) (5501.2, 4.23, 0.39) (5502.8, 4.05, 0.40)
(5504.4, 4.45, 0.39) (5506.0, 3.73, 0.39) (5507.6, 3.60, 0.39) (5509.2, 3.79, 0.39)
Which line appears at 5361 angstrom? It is C III] 1909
